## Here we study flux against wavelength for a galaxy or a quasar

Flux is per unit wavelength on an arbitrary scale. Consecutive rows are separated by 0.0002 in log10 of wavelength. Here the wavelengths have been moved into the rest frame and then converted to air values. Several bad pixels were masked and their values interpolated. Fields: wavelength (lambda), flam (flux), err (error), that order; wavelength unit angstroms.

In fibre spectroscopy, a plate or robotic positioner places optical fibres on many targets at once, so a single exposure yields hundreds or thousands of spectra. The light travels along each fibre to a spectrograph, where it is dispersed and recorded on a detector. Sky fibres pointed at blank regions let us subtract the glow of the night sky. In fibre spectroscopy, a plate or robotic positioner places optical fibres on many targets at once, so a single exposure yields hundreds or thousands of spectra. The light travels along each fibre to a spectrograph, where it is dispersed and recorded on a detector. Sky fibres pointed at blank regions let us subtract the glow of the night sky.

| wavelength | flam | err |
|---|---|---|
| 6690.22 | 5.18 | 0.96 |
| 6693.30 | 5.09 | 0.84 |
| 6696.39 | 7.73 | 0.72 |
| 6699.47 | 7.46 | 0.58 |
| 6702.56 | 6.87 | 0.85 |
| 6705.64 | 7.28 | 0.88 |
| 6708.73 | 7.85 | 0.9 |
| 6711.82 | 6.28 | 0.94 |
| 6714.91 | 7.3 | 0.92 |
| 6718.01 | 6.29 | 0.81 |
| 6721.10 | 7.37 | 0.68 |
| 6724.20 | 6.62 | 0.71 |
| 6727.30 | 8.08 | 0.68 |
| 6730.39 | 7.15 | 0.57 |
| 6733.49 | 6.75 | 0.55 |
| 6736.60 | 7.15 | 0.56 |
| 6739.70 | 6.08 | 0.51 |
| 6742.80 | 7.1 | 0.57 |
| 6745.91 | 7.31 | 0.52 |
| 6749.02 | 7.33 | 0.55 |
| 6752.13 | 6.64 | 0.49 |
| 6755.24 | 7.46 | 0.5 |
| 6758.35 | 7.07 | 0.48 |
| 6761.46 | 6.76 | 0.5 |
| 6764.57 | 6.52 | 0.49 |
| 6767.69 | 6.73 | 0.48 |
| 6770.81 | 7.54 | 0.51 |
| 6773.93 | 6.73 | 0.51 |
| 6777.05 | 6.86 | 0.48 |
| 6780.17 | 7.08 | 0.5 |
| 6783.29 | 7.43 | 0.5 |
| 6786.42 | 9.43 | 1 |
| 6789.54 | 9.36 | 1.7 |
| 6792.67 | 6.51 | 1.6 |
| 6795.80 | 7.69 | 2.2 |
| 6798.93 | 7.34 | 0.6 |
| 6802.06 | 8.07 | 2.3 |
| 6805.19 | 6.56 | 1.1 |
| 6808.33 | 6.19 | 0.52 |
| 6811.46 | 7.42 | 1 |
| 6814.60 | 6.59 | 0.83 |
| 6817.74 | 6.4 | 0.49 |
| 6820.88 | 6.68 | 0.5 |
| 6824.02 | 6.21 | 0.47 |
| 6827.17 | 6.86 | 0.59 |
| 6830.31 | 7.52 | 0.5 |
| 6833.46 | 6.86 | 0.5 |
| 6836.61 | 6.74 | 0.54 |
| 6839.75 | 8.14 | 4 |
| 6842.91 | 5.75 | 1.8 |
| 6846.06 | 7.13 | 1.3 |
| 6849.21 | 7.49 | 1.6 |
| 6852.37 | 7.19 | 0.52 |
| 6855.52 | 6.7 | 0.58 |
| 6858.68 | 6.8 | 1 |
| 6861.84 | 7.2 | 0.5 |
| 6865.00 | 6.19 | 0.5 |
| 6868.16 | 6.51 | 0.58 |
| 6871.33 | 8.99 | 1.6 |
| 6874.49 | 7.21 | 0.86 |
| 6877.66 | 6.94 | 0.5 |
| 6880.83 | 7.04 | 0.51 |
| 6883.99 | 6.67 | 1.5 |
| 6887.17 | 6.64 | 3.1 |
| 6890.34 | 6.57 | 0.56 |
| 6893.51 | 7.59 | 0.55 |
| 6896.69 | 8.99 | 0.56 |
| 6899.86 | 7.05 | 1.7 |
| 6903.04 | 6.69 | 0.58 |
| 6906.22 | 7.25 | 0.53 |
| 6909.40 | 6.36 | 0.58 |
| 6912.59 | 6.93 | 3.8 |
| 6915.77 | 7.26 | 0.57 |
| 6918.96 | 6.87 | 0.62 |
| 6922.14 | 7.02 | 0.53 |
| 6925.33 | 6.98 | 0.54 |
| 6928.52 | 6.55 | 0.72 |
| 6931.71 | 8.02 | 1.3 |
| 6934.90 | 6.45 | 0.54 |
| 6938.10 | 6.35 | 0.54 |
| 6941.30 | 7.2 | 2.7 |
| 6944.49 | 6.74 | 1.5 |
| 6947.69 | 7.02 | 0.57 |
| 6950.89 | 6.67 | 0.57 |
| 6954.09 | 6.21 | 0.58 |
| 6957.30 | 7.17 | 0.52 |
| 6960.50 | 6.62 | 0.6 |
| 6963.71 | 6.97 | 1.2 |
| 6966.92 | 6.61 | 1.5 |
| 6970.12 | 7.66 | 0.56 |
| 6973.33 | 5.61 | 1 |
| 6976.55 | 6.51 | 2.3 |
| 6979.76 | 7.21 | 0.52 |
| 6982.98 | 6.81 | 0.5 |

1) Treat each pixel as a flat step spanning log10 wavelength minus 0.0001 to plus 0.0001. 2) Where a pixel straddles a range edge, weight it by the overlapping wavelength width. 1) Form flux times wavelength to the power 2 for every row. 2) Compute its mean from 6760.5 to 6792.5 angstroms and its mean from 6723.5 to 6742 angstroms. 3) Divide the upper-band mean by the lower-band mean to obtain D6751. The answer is 1.07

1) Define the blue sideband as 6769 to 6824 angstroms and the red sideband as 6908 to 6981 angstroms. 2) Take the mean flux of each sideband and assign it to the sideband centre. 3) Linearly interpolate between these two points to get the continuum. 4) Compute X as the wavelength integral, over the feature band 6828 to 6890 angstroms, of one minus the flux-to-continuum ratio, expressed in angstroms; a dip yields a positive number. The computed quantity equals 0.4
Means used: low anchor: 7.25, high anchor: 6.82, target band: 7.03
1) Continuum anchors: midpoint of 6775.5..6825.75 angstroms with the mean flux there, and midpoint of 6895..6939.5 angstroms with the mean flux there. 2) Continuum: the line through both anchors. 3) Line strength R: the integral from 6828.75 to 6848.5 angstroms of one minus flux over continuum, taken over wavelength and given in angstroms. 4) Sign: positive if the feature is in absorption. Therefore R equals 0.4 angstroms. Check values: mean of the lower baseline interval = 7.24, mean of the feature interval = 7.04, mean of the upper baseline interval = 7.06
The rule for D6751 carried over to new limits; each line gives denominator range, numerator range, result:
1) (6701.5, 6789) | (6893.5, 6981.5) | 1.03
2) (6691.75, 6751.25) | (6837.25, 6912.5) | 1.06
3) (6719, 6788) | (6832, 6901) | 1.03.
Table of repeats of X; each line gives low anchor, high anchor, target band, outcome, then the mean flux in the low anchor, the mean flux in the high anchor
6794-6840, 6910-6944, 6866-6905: -1.5 angstroms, 6.98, 6.94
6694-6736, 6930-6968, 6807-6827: 1.1 angstroms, 7.11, 6.84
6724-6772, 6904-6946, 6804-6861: 1.0 angstroms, 7.03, 6.92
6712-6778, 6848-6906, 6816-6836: 0.9 angstroms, 6.98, 7.14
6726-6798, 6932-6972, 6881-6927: -0.8 angstroms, 7.25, 6.84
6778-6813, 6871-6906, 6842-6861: 1.2 angstroms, 7.54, 7.25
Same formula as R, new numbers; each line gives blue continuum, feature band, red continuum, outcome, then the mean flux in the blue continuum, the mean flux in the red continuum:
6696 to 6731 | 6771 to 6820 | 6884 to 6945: -1.3 angstroms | 7.17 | 7.02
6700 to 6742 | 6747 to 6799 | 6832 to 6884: -2.2 angstroms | 7.02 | 7.04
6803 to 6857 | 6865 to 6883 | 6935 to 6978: -1.1 angstroms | 6.86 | 6.71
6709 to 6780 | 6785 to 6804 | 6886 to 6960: -2.9 angstroms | 6.98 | 6.98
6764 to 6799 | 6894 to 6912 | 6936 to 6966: -0.8 angstroms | 7.46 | 6.76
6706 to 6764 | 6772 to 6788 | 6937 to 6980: -1.2 angstroms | 7.03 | 6.74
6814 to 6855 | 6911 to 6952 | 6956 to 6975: -0.8 angstroms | 6.89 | 6.77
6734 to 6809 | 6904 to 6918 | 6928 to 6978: -0.1 angstroms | 7.21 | 6.78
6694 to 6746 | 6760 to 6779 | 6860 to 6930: 0.5 angstroms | 7.06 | 7.07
